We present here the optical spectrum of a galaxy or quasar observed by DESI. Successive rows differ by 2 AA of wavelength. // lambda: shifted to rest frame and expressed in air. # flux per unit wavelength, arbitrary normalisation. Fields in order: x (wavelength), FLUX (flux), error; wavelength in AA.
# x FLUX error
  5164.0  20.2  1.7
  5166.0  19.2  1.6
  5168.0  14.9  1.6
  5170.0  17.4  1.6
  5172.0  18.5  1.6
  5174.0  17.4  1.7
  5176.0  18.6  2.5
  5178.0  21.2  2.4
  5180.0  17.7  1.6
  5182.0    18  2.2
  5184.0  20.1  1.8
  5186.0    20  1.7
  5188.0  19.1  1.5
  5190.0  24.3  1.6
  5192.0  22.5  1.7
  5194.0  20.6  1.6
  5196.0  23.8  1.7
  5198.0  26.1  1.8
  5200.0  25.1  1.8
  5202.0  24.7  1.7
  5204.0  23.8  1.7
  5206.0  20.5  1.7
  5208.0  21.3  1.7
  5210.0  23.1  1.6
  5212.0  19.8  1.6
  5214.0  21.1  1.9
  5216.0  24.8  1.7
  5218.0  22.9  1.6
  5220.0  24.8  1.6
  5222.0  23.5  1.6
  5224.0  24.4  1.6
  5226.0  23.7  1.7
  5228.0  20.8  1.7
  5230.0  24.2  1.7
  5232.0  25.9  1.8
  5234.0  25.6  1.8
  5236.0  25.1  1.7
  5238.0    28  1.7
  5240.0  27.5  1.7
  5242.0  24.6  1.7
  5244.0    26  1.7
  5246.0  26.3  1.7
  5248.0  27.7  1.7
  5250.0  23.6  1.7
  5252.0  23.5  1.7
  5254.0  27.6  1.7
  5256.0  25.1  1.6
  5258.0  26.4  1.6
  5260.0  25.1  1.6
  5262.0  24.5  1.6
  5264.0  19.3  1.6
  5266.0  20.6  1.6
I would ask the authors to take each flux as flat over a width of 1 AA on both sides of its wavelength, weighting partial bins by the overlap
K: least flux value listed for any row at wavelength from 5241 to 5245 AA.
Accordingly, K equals 24.6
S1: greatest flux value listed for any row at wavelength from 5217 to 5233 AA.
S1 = 25.9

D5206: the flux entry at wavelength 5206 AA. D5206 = 20.5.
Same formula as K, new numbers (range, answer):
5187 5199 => 19.1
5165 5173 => 14.9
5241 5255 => 23.5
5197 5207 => 20.5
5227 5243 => 20.8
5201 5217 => 19.8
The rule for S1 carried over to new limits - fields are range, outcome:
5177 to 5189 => 21.2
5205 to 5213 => 23.1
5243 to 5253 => 27.7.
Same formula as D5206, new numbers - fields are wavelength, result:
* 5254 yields 27.6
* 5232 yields 25.9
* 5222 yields 23.5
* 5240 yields 27.5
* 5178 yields 21.2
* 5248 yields 27.7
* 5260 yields 25.1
